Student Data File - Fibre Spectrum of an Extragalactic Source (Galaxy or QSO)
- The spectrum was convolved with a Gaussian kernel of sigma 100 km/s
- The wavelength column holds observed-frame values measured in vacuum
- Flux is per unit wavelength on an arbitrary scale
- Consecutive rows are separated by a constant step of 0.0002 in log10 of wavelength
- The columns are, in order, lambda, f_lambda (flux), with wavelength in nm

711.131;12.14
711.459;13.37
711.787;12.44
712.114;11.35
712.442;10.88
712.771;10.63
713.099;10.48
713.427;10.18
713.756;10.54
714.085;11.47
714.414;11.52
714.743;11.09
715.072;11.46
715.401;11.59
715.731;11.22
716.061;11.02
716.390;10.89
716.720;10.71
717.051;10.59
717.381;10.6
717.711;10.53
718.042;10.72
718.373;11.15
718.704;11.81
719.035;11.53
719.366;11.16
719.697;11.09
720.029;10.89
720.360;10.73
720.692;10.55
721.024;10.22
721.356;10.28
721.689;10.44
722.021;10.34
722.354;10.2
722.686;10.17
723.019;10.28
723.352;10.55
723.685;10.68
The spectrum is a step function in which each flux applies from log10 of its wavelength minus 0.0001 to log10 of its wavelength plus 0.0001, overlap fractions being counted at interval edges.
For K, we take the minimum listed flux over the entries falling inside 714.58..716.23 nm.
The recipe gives 11.02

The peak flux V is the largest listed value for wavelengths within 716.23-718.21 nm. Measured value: 10.89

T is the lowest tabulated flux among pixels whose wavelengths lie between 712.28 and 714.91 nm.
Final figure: 10.18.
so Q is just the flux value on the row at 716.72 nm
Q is 10.71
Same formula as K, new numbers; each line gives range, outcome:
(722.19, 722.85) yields 10.17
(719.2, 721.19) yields 10.22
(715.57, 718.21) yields 10.53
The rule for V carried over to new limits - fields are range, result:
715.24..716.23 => 11.59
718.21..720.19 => 11.81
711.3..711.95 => 13.37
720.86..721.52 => 10.28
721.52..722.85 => 10.44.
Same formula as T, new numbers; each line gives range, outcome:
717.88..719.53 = 10.72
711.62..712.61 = 10.88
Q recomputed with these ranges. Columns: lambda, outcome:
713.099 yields 10.48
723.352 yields 10.55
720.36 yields 10.73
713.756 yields 10.54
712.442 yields 10.88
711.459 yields 13.37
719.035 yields 11.53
